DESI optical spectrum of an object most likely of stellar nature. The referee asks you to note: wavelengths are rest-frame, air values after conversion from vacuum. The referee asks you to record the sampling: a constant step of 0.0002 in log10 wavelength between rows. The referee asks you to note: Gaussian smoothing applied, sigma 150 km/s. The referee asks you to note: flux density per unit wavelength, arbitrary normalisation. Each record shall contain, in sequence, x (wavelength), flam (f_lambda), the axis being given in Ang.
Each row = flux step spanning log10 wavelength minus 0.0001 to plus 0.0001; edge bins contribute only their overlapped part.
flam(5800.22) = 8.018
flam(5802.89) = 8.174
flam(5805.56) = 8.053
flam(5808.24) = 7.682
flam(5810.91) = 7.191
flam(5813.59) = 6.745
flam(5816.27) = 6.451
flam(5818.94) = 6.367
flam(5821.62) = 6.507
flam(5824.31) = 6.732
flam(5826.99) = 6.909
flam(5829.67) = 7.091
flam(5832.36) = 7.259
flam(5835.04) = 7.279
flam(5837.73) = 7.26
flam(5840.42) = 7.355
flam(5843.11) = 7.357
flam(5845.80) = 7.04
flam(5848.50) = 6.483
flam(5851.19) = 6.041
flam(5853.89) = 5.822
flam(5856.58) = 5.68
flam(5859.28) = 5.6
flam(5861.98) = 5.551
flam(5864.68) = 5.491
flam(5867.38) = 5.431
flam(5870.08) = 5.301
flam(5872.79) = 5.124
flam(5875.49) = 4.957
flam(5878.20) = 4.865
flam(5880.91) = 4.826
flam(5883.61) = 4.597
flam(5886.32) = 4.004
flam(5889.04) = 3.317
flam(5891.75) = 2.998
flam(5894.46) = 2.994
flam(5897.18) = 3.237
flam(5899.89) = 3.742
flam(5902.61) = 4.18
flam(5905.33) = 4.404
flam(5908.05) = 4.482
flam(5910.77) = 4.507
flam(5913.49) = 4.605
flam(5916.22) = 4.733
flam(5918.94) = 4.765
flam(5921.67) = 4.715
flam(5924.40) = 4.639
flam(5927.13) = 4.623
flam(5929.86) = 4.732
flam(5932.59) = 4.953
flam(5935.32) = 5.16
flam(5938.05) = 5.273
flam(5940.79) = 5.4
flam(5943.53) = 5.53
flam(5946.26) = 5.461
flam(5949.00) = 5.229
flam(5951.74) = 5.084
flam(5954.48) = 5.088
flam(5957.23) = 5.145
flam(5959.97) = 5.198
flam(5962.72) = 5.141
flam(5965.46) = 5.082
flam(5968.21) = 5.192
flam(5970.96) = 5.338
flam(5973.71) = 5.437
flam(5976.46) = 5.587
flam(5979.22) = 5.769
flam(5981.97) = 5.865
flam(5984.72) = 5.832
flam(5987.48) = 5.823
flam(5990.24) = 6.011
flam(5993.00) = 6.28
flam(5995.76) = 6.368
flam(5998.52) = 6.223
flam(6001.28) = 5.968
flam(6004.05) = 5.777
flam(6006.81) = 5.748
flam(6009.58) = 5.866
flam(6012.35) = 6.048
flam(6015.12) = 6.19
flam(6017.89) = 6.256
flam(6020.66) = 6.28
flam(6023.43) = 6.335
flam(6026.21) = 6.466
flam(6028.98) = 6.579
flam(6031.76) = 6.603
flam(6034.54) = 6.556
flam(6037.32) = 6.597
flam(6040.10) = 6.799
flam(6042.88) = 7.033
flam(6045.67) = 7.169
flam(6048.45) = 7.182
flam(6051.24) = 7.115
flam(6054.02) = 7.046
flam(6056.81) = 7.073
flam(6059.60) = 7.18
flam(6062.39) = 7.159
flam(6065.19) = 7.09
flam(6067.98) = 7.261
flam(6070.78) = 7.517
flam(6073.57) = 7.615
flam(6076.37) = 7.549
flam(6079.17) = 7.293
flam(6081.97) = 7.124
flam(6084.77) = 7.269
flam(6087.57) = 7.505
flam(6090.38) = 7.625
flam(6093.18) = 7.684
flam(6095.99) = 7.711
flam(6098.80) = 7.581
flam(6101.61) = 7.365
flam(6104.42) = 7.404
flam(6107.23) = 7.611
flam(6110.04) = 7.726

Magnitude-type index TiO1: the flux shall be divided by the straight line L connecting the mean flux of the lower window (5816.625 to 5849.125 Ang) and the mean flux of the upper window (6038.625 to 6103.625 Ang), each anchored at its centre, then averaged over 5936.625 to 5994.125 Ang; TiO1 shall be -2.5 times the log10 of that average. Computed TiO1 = 0.29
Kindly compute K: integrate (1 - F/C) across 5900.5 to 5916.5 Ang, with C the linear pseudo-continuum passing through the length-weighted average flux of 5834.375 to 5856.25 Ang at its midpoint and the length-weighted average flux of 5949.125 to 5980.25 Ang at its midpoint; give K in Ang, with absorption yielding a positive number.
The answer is 4.1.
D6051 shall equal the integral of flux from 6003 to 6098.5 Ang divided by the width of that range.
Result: 6.91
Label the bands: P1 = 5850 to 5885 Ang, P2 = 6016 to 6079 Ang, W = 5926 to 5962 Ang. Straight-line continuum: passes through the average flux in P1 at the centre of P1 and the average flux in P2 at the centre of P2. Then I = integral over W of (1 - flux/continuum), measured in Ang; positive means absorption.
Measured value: 5.2 Ang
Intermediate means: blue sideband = 5.33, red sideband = 6.93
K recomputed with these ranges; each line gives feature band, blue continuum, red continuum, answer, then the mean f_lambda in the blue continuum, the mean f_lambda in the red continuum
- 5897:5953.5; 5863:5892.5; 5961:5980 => 2.9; 4.67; 5.35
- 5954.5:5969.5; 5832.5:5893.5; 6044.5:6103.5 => 2.9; 5.58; 7.34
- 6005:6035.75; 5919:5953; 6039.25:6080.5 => 1.3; 5.06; 7.21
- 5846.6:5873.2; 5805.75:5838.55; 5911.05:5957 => 2.6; 6.99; 4.99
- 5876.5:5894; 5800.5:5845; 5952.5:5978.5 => 6.3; 7.17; 5.25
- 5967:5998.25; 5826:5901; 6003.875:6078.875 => 2.7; 5.48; 6.77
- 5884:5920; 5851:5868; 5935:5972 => 9.5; 5.64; 5.24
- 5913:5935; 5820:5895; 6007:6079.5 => 4.9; 5.74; 6.82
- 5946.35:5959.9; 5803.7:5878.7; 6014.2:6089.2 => 3.1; 6.44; 6.97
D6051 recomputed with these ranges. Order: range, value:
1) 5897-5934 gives 4.49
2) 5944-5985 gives 5.36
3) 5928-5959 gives 5.18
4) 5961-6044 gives 6.03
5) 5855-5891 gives 4.95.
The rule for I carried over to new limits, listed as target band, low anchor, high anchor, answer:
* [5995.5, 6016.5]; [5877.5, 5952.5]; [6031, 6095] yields 0.5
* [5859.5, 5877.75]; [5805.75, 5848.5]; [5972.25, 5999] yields 3.9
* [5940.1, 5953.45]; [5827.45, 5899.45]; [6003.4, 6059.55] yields 1.5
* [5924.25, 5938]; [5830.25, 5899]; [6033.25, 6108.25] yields 2.6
